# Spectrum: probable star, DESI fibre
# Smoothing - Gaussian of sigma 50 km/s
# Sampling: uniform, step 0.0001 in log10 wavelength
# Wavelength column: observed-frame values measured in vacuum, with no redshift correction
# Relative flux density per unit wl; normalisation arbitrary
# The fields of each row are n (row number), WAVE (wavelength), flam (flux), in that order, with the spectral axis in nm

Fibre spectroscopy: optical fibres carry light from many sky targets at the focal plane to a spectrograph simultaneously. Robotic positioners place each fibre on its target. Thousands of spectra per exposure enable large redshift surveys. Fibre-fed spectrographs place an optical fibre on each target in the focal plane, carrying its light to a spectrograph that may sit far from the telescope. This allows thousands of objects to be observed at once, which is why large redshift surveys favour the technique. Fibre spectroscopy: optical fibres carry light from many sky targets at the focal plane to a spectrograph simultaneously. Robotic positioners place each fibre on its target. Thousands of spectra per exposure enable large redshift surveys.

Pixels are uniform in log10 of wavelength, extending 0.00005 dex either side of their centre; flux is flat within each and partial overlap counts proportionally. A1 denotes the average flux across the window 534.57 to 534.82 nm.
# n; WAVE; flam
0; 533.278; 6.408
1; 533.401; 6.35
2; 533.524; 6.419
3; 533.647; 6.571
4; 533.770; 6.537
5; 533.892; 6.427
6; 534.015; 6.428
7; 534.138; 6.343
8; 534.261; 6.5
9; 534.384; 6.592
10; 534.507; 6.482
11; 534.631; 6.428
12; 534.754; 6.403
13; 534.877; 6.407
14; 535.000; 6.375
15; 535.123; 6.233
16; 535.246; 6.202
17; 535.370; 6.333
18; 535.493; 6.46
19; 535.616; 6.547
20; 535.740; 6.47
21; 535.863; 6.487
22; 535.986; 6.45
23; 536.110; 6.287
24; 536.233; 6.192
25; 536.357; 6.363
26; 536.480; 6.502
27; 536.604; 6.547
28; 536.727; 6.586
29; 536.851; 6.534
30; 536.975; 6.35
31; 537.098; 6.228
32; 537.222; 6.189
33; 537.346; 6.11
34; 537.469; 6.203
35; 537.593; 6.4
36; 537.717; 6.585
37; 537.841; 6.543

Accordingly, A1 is 6.42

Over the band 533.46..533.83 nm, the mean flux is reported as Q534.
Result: 6.5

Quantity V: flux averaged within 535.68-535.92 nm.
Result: 6.49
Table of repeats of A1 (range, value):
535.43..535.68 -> 6.5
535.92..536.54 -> 6.36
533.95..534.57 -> 6.46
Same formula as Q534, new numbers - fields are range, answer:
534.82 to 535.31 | 6.3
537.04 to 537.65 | 6.22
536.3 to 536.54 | 6.45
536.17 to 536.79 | 6.44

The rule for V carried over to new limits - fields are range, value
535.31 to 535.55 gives 6.4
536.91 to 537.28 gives 6.26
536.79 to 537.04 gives 6.45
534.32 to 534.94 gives 6.46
